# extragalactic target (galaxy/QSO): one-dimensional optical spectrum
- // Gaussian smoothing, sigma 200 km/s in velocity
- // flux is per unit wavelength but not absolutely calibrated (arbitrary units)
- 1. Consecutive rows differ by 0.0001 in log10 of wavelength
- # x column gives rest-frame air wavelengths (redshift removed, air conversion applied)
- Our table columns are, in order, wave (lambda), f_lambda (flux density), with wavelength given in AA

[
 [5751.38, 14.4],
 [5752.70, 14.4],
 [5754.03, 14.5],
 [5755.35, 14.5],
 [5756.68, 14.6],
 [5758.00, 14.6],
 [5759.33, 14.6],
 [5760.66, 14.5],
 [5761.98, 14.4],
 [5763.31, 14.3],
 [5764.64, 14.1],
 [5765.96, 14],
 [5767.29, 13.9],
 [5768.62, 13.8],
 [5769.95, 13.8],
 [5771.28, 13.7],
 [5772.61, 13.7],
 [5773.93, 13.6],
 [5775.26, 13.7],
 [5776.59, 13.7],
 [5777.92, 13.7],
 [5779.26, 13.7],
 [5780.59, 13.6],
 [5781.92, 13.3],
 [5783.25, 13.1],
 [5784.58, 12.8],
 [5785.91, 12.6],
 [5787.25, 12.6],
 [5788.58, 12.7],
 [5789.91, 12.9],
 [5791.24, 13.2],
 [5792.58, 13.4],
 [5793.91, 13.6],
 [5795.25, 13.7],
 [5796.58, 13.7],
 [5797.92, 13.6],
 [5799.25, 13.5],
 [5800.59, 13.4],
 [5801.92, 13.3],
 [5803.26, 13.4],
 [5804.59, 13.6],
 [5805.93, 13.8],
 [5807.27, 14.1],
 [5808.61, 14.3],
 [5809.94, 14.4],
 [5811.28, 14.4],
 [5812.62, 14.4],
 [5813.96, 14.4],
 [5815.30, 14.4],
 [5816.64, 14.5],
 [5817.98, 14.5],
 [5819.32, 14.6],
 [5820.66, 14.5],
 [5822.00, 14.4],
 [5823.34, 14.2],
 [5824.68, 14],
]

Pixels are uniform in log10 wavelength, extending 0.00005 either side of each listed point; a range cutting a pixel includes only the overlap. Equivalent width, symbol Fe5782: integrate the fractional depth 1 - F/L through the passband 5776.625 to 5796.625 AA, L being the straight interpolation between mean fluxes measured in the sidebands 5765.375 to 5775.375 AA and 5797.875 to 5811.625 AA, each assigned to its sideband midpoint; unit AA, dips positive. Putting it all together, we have 0.8 AA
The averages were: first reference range 13.8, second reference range 13.8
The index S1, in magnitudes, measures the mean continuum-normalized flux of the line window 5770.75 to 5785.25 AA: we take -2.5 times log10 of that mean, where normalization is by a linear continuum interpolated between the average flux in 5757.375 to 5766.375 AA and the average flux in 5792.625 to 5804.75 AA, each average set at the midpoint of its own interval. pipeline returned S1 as 0.039 mag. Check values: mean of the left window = 14.4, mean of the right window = 13.5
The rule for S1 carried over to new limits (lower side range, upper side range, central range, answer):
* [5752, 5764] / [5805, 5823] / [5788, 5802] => 0.08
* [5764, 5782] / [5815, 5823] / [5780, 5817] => 0.04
